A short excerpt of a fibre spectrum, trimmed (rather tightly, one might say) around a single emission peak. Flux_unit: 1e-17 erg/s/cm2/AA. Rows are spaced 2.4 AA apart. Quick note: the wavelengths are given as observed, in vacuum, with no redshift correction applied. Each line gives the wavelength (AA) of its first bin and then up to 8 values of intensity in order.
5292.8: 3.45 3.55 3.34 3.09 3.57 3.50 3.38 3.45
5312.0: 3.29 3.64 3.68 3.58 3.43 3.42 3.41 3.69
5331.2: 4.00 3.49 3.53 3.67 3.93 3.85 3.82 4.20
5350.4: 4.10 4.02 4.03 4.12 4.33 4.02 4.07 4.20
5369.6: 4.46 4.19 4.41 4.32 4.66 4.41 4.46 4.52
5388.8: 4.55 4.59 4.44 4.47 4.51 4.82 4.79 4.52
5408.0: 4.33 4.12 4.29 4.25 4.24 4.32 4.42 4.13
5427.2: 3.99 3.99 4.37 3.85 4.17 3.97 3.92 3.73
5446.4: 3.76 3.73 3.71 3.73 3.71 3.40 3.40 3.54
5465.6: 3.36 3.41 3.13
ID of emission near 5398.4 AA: C III]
